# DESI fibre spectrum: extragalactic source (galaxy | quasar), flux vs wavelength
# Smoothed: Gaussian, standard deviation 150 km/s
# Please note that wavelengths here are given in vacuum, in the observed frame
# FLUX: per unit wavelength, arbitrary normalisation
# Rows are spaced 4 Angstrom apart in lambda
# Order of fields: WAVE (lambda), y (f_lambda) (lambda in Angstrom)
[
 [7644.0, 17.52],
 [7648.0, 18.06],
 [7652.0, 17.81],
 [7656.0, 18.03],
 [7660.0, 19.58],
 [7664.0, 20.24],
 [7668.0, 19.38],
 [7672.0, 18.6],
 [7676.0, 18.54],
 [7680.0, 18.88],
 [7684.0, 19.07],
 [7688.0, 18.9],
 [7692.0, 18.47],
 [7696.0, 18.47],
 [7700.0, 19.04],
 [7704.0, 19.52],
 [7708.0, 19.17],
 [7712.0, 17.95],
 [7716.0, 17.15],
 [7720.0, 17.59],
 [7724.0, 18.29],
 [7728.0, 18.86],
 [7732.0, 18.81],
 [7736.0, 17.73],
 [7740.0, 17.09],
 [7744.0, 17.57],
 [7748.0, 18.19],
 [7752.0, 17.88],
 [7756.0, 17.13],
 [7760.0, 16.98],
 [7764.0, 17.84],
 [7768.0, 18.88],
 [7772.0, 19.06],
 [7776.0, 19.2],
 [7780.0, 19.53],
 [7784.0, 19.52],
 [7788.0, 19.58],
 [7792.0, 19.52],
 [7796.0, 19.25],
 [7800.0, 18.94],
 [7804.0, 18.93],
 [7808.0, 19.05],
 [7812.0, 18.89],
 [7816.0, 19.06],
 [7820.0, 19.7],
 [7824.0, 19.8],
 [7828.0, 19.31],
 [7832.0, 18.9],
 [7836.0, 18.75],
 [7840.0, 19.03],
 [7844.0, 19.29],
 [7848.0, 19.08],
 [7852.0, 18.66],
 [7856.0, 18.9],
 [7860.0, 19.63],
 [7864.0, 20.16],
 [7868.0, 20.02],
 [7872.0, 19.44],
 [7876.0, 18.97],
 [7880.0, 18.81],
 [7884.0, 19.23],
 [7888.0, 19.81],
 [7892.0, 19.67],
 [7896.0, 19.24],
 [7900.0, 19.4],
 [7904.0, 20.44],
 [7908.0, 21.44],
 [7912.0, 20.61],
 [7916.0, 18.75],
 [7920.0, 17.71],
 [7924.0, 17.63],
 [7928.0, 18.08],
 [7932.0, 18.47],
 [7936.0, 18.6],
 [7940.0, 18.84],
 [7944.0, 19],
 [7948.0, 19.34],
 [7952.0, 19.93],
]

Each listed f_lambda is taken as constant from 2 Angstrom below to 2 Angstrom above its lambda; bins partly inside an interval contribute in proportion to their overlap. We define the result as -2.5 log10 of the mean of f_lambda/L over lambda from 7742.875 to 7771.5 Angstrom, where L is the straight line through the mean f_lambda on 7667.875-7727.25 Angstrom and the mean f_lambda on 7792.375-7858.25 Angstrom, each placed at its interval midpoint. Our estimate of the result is 0.06 mag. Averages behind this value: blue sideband 18.6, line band 17.9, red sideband 19.1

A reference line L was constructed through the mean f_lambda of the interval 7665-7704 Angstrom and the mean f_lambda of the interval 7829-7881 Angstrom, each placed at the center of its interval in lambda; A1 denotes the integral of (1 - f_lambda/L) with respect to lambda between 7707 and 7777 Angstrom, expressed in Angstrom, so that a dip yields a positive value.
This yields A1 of 3.5 Angstrom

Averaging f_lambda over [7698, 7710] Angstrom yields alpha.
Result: 19.2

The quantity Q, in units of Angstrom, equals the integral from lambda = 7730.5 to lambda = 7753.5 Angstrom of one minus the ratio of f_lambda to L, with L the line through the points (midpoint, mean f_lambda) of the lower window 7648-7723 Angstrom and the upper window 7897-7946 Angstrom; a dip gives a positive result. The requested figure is 1.1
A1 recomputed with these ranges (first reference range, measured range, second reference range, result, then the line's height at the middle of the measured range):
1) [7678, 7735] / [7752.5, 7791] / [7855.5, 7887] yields 0.6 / 18.9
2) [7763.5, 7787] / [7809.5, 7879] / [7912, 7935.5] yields -1.9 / 18.8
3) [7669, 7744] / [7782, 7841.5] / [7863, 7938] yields -1.0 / 18.9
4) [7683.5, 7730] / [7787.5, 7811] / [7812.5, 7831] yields 0.1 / 19.2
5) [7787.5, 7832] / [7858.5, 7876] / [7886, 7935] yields -0.4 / 19.3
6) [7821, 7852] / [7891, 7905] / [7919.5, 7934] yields -1.0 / 18.4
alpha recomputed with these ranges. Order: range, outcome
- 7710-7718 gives 17.5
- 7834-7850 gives 19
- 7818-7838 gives 19.3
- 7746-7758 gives 17.7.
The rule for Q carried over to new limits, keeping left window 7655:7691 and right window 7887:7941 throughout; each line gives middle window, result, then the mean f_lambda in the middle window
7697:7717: 0.45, 18.6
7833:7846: 0.09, 19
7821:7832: -0.18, 19.4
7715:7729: 0.81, 18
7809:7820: 0.01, 19.1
